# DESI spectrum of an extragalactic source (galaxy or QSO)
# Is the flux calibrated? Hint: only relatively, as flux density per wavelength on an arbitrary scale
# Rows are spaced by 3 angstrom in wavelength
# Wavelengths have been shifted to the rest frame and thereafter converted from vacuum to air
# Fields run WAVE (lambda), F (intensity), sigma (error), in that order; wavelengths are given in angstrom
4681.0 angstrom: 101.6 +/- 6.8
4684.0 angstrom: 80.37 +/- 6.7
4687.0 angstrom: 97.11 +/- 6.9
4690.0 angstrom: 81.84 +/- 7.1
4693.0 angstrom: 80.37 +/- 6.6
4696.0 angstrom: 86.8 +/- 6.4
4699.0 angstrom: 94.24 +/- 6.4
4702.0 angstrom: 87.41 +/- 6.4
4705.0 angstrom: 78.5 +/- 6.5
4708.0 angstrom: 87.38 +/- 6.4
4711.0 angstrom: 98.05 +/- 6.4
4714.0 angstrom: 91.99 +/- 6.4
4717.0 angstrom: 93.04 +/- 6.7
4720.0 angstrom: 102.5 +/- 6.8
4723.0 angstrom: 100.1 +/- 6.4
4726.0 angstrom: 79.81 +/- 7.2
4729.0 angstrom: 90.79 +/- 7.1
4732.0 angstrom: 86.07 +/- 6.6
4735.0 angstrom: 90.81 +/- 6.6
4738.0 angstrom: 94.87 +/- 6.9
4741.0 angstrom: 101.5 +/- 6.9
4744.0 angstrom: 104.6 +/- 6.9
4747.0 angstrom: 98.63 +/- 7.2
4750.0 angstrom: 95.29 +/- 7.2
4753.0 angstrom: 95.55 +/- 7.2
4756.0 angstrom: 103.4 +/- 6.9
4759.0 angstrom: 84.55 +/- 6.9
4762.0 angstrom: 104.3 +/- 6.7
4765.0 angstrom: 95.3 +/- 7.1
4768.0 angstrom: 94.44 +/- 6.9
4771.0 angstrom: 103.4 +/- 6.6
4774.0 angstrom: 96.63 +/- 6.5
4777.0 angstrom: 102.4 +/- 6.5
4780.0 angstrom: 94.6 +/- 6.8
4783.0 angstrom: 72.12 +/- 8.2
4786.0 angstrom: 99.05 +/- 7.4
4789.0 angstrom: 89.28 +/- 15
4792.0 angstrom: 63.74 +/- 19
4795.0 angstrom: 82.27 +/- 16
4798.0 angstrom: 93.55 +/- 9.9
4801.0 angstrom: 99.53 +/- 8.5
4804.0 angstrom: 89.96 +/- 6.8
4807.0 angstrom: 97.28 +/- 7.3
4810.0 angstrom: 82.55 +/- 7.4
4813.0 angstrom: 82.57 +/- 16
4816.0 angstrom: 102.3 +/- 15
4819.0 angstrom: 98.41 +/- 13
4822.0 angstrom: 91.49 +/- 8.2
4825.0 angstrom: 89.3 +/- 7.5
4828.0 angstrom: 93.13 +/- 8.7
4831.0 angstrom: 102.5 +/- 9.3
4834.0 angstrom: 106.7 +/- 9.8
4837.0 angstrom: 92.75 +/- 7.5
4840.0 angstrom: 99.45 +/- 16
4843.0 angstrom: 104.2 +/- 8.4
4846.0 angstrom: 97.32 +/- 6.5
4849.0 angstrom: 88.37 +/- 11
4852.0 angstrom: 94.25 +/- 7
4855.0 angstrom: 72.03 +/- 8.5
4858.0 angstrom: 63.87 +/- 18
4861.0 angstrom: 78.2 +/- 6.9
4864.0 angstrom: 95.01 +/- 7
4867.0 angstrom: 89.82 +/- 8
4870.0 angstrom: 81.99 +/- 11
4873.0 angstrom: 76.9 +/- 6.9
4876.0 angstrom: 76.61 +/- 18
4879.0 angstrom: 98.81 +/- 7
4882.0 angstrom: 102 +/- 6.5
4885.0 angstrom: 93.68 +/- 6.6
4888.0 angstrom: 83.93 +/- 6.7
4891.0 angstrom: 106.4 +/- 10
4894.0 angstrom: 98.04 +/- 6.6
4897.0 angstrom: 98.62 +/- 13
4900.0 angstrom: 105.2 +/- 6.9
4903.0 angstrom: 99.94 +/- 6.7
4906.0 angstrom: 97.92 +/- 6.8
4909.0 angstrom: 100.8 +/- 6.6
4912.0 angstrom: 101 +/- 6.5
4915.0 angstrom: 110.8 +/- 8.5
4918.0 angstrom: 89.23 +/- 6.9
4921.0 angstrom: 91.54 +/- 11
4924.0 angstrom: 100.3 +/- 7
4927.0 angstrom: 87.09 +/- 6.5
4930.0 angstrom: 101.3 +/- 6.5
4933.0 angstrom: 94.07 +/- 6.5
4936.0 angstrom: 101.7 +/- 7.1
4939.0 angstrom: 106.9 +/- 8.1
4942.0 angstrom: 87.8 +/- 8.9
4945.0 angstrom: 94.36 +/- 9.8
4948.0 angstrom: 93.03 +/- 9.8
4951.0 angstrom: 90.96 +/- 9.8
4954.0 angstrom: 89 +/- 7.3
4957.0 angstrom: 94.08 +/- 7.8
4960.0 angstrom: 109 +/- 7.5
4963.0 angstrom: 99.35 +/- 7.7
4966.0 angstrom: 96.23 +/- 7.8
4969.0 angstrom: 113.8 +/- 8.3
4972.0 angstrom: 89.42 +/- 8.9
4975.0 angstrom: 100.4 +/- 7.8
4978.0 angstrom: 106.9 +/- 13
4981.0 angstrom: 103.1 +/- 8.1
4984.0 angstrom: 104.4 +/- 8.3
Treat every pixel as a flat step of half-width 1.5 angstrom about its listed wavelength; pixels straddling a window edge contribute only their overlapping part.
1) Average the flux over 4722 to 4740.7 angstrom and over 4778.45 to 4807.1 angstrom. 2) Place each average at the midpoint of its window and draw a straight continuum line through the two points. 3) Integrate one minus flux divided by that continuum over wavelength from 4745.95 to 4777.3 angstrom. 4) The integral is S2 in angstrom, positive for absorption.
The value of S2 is -2.9 angstrom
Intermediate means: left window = 90.9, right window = 87.7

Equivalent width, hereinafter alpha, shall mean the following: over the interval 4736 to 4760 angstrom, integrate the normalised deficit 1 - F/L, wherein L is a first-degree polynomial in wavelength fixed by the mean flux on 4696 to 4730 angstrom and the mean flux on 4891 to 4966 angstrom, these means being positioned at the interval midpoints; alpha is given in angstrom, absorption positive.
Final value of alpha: -1.4 angstrom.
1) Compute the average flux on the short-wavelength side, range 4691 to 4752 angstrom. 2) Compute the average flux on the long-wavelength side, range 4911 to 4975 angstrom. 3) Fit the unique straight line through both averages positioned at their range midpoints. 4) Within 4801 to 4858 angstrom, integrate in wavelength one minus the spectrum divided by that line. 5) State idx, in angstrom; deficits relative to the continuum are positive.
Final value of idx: 1.0 angstrom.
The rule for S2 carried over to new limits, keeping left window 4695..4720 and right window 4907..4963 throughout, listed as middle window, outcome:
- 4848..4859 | 1.7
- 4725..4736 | 0.5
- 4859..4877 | 2.3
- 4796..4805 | -0.1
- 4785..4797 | 1.2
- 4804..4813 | 0.4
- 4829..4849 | -1.1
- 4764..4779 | -1.0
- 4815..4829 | -0.2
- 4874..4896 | 0.4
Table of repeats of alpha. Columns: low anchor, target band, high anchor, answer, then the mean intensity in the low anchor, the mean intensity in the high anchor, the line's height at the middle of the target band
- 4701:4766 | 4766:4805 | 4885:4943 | 1.7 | 93.9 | 98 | 95.1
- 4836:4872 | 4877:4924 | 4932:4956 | -3.6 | 87.9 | 94.7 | 91.4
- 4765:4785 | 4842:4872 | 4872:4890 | 1.5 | 94.2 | 89.5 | 90.5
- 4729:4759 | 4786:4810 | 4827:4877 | 1.1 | 95.8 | 89.1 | 92.5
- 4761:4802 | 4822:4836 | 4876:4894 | -0.5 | 91.9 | 95.4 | 93.5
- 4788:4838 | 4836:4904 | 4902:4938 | 2.8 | 91.6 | 98.1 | 95.1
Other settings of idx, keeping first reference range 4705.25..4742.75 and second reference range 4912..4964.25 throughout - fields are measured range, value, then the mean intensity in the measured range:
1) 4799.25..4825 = 0.4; 92.8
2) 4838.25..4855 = 0.1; 94.4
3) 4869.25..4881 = 1.4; 84.5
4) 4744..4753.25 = -0.5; 97.9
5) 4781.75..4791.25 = 0.9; 85.4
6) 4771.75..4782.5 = -0.3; 95.9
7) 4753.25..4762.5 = -0.3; 96.4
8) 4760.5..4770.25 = -0.5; 98.4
